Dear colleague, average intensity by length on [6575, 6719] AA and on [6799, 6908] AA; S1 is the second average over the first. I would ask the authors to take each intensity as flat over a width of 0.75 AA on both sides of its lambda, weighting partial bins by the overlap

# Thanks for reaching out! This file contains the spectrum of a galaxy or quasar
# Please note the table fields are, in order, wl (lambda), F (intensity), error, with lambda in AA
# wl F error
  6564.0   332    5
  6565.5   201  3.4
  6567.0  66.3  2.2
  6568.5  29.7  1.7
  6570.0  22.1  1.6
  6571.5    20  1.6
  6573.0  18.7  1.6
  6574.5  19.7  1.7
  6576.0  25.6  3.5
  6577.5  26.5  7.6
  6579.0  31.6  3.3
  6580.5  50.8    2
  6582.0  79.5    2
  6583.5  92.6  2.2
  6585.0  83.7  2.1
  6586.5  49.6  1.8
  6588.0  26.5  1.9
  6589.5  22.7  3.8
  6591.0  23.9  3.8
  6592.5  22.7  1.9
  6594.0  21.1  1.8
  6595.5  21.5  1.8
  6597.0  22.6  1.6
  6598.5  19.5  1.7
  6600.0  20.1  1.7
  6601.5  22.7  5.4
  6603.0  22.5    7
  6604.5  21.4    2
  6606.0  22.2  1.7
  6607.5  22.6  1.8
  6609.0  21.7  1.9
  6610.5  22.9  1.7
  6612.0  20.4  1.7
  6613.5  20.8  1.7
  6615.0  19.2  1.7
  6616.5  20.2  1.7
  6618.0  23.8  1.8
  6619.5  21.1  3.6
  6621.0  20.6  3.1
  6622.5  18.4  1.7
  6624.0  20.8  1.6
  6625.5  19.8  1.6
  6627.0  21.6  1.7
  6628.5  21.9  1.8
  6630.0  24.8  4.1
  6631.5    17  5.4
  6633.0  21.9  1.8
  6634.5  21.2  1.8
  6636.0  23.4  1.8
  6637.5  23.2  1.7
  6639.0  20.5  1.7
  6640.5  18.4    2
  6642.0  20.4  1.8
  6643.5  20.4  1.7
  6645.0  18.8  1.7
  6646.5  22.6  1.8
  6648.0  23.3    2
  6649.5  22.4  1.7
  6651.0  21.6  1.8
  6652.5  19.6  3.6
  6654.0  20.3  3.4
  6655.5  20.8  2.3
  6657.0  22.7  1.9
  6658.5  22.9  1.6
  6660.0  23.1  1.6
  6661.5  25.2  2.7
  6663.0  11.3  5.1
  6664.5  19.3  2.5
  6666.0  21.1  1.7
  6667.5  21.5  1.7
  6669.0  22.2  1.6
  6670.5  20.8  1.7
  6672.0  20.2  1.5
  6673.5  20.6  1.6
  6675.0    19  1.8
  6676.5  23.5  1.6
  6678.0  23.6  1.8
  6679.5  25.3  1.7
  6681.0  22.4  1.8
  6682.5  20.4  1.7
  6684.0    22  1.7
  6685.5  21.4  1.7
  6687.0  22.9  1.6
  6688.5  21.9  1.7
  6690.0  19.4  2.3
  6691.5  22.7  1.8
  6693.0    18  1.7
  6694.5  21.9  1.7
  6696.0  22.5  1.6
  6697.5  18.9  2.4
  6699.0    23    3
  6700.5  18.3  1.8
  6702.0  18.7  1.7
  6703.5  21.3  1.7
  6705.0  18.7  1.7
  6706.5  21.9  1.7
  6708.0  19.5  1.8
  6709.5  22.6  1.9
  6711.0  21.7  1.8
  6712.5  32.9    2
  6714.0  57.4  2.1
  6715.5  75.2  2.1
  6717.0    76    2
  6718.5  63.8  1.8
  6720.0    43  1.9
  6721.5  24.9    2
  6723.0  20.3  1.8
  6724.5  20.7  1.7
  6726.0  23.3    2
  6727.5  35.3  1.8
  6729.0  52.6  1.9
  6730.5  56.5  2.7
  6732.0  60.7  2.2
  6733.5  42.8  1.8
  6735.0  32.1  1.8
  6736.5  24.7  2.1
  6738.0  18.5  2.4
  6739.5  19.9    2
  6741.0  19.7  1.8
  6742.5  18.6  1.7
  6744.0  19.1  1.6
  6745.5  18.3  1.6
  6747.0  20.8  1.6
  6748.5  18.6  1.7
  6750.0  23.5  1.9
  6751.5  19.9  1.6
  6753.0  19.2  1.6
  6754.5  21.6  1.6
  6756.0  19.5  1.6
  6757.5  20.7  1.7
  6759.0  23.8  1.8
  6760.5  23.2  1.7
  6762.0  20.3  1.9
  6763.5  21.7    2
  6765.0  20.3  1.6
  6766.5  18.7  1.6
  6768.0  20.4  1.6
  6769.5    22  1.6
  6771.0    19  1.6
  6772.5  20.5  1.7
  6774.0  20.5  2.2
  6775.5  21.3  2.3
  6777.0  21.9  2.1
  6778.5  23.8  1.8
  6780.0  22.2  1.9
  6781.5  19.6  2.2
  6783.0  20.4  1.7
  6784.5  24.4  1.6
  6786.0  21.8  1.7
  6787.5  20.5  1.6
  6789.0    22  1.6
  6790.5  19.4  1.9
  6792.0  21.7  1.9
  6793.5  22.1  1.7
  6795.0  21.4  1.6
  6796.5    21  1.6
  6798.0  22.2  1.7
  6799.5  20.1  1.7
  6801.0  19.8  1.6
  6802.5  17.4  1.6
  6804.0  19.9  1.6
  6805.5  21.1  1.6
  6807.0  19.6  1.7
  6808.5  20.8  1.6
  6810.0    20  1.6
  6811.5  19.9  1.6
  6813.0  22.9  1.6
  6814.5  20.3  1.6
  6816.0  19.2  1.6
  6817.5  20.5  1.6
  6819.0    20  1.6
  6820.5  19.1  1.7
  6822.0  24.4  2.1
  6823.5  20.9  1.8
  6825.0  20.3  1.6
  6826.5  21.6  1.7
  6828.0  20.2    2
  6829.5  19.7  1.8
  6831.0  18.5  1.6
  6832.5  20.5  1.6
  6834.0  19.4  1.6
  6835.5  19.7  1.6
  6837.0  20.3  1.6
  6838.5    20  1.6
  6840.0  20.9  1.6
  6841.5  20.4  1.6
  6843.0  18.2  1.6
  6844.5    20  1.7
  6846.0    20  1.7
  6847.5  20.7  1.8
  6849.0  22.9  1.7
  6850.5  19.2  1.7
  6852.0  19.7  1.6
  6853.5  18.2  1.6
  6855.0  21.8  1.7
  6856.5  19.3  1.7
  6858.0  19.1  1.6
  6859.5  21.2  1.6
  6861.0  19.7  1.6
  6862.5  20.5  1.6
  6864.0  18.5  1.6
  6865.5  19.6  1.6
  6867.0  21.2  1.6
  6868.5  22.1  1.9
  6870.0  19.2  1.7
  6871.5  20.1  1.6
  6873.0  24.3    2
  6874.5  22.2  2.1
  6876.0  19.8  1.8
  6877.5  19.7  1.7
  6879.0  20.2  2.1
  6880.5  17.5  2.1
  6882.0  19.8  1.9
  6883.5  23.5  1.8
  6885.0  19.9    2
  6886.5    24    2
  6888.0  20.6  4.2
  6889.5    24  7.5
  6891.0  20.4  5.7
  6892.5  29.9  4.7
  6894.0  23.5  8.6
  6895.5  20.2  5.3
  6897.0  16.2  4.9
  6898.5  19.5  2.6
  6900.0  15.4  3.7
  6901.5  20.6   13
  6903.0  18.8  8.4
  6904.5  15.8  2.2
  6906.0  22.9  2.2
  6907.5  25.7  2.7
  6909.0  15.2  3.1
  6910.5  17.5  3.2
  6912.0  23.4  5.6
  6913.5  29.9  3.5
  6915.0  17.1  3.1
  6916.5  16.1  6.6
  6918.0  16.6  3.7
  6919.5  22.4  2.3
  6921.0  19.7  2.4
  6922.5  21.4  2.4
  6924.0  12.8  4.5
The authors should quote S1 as 0.78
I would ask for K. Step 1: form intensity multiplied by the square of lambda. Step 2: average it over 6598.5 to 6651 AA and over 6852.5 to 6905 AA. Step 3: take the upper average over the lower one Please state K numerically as 1.04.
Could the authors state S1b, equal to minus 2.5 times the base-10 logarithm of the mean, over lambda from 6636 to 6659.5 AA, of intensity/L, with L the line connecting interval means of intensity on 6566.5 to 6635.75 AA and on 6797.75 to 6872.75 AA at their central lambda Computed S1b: 0.243 mag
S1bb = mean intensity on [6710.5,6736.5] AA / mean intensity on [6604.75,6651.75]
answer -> 2.0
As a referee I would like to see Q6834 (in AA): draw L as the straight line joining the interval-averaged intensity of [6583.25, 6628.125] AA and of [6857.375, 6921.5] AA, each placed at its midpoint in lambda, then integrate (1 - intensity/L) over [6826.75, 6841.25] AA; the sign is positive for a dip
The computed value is 1.1 AA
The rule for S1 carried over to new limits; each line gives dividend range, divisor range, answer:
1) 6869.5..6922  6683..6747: 0.69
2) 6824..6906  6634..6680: 0.96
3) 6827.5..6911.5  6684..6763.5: 0.73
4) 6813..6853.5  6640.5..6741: 0.76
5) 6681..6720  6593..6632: 1.37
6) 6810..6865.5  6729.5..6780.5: 0.84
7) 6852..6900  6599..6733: 0.83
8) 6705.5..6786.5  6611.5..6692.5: 1.32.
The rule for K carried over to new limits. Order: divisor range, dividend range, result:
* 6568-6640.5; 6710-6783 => 1.10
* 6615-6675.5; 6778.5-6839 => 1.04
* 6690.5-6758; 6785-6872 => 0.72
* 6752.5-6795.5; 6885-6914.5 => 1.04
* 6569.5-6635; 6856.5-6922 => 0.81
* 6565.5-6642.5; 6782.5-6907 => 0.75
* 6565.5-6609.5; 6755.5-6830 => 0.62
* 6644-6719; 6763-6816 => 0.86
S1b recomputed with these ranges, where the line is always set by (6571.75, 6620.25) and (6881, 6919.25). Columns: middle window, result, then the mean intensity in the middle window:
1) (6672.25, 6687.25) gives 0.24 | 22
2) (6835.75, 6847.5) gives 0.12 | 20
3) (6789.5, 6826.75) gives 0.14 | 20.6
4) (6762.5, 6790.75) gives 0.16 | 21.1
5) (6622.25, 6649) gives 0.33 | 21.1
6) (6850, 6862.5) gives 0.11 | 19.8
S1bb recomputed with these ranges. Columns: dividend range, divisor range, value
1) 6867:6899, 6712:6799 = 0.77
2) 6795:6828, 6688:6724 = 0.68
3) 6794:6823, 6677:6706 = 0.97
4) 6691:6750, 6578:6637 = 1.08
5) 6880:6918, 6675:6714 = 0.92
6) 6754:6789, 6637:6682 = 1.00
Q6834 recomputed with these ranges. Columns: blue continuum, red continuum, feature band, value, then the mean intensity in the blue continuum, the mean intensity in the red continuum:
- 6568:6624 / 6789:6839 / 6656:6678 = 4.3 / 28.8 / 20.4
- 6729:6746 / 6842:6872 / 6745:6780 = 9.7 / 31.2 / 20.1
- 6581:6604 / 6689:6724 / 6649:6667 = 6.7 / 36.7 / 30.4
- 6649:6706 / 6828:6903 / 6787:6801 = -0.3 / 21.1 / 20.4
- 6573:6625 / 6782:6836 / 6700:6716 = -3.0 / 29.3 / 20.6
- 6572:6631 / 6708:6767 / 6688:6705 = 5.3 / 28.3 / 30.5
